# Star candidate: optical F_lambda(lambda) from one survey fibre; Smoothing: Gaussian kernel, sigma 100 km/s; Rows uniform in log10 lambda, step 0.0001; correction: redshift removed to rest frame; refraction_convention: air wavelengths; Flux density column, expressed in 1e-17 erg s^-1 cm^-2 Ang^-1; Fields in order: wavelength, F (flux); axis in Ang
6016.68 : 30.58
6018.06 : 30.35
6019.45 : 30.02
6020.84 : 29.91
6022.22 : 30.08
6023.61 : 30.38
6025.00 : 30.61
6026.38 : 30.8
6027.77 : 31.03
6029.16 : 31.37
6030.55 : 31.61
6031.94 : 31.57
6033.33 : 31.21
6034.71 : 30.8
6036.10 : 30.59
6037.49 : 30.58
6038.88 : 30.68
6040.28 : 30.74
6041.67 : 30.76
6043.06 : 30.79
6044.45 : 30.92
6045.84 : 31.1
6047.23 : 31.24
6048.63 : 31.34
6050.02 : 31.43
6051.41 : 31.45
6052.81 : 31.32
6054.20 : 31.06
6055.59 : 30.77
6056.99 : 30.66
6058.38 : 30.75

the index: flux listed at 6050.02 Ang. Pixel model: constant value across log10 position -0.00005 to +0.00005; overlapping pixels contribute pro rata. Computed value 31.43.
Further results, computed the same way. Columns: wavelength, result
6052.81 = 31.32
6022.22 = 30.08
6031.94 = 31.57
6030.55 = 31.61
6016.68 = 30.58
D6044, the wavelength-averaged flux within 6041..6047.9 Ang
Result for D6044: 31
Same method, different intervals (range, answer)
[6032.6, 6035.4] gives 31.1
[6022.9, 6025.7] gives 30.5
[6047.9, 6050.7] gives 31.3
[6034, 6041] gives 30.7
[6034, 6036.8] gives 30.8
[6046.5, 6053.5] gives 31.3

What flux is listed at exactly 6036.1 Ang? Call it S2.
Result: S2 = 30.59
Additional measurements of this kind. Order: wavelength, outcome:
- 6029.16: 31.37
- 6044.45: 30.92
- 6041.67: 30.76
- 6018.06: 30.35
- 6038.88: 30.68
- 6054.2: 31.06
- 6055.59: 30.77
